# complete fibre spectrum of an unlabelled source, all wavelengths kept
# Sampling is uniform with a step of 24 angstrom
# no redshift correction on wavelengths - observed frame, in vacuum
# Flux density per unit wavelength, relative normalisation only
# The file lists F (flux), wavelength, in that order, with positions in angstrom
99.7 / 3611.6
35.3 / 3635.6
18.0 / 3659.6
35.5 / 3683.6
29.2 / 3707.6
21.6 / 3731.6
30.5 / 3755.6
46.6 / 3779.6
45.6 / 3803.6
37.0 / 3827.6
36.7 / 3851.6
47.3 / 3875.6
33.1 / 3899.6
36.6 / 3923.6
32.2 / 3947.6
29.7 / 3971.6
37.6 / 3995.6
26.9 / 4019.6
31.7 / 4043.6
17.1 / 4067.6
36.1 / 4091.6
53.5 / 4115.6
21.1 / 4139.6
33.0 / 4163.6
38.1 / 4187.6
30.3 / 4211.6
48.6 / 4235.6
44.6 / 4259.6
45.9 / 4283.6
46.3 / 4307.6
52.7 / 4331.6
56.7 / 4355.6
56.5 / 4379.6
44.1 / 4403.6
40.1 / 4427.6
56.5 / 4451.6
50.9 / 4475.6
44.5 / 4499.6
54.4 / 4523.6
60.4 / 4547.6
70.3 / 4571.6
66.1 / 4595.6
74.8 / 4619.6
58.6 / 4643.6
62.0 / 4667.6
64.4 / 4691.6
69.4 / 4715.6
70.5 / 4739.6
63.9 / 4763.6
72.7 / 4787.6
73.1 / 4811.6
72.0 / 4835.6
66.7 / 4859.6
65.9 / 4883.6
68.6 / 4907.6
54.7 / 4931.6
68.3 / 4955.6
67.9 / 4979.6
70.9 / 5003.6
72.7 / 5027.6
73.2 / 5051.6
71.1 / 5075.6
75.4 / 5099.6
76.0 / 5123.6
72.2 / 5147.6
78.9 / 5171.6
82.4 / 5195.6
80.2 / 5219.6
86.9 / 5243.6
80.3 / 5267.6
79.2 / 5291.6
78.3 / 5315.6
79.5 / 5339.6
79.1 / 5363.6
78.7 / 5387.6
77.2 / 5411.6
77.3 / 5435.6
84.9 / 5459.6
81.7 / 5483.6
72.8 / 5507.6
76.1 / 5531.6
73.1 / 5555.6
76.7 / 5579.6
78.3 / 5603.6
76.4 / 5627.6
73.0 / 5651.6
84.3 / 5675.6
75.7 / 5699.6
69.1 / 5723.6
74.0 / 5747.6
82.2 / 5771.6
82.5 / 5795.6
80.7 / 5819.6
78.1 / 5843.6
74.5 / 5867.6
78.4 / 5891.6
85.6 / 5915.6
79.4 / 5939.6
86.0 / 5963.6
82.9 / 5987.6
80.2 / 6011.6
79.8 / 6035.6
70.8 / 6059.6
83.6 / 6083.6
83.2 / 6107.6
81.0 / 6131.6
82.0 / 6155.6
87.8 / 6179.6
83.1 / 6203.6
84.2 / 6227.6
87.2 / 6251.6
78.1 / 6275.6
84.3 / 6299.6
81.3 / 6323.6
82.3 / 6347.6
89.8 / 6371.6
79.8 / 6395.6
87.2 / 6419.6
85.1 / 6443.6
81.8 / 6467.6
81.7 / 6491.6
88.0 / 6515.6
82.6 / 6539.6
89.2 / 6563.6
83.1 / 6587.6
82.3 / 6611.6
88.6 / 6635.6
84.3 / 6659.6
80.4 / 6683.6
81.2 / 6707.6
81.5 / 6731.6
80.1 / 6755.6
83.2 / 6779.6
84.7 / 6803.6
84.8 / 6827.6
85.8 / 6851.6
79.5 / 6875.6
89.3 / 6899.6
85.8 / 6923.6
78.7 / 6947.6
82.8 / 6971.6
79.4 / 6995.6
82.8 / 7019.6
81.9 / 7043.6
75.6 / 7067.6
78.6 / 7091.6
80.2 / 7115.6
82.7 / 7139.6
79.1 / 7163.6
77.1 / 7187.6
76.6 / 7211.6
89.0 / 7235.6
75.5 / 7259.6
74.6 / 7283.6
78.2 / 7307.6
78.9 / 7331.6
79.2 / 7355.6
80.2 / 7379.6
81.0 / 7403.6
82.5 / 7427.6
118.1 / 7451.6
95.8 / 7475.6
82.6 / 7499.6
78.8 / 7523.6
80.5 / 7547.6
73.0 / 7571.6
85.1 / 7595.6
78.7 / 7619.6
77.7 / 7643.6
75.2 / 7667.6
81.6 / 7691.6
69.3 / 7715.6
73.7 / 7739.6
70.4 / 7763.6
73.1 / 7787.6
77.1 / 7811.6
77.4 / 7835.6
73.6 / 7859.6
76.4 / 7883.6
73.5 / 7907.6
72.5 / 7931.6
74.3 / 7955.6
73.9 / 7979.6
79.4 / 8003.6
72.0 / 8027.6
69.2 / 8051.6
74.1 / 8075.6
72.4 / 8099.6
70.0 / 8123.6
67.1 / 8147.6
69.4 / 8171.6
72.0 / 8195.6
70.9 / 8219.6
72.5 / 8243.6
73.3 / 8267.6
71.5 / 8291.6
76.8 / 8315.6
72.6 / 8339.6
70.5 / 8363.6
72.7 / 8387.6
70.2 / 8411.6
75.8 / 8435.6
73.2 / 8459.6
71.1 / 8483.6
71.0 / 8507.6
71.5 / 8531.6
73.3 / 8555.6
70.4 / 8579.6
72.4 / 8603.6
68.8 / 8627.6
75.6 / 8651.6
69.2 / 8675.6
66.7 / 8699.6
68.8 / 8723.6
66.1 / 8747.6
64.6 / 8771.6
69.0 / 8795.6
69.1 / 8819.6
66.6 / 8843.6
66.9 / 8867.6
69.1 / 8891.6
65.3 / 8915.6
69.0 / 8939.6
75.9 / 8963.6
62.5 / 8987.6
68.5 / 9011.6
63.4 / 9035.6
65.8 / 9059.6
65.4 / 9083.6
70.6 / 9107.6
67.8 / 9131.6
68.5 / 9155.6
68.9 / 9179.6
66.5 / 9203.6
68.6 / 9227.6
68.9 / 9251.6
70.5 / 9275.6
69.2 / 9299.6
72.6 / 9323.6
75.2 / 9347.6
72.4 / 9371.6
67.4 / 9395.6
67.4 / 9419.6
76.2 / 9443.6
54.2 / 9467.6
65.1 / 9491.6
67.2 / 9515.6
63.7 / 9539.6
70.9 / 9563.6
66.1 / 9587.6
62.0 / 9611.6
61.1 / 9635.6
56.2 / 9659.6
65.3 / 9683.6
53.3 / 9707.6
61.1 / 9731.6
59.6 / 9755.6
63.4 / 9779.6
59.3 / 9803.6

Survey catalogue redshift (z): 0.14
